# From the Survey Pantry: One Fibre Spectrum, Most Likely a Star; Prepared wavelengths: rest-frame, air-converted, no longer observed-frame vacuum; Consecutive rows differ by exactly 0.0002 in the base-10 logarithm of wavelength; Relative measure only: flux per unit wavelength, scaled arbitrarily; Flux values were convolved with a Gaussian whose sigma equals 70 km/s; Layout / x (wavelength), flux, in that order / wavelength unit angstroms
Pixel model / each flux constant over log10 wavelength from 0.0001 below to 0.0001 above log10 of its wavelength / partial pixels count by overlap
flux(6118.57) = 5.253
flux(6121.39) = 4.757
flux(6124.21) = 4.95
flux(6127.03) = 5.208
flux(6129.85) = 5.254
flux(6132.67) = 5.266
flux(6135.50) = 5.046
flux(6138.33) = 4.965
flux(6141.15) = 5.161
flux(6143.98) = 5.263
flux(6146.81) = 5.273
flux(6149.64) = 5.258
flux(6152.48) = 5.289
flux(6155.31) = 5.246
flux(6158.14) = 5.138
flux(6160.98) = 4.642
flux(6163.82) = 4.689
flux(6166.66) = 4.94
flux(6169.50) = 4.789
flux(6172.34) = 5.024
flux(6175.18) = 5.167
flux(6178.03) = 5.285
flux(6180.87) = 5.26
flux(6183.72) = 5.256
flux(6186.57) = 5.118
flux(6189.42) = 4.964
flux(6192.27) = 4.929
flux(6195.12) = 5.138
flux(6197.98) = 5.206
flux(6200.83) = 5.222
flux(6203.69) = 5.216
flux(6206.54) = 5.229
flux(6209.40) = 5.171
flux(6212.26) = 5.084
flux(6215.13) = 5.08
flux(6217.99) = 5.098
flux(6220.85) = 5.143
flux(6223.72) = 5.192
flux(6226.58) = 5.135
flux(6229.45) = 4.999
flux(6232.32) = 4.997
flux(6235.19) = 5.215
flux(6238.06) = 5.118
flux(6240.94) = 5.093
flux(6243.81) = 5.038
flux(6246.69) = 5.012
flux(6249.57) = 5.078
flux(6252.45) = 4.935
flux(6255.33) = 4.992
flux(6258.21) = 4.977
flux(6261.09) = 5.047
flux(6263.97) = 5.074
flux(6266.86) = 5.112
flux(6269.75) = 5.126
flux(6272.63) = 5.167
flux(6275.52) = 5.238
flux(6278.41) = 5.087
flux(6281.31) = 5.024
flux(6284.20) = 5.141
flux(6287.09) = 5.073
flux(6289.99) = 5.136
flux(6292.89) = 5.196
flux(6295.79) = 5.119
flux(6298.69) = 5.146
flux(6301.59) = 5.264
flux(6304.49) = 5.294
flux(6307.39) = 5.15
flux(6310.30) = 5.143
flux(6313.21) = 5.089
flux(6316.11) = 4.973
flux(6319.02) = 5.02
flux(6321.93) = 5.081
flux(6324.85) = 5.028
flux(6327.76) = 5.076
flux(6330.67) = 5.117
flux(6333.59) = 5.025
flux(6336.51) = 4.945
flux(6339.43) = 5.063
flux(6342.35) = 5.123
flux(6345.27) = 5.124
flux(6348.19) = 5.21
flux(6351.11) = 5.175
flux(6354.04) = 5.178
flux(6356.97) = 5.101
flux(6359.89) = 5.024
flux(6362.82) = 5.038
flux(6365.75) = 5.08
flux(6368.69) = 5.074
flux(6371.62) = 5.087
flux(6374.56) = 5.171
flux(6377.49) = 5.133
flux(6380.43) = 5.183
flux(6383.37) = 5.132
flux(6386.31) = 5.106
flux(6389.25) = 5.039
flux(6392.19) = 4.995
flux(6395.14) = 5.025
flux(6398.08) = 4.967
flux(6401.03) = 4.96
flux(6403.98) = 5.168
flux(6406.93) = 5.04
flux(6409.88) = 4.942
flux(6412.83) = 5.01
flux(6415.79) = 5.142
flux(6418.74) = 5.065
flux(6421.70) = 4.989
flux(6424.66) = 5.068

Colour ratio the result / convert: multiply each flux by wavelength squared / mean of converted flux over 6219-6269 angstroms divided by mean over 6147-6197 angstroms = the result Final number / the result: 1.0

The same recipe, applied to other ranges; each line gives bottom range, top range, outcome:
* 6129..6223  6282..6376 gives 1.05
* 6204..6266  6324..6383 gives 1.04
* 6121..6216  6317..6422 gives 1.06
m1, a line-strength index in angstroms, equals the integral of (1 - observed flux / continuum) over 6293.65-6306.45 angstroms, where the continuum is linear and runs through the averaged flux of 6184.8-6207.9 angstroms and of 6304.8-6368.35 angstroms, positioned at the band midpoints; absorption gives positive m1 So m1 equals -0.26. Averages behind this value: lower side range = 5.13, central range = 5.21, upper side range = 5.09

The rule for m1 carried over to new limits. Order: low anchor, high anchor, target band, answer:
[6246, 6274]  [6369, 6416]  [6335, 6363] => -0.21 angstroms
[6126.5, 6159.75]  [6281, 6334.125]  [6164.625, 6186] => 0.36 angstroms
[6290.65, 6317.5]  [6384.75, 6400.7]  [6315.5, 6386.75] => -0.12 angstroms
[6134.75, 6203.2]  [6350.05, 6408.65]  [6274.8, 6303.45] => -0.30 angstroms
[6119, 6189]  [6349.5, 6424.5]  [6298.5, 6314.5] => -0.33 angstroms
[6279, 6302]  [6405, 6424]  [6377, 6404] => -0.05 angstroms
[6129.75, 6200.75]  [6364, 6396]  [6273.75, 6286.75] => -0.06 angstroms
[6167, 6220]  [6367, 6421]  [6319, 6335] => 0.07 angstroms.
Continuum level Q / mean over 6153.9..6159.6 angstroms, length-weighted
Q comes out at 5.19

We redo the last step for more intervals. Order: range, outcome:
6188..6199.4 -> 5.06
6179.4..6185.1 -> 5.26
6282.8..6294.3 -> 5.14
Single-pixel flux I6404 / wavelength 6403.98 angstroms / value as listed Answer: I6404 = 5.168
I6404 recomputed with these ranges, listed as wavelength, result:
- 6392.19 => 4.995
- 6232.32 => 4.997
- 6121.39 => 4.757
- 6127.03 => 5.208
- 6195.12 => 5.138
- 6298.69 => 5.146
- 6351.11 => 5.175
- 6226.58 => 5.135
